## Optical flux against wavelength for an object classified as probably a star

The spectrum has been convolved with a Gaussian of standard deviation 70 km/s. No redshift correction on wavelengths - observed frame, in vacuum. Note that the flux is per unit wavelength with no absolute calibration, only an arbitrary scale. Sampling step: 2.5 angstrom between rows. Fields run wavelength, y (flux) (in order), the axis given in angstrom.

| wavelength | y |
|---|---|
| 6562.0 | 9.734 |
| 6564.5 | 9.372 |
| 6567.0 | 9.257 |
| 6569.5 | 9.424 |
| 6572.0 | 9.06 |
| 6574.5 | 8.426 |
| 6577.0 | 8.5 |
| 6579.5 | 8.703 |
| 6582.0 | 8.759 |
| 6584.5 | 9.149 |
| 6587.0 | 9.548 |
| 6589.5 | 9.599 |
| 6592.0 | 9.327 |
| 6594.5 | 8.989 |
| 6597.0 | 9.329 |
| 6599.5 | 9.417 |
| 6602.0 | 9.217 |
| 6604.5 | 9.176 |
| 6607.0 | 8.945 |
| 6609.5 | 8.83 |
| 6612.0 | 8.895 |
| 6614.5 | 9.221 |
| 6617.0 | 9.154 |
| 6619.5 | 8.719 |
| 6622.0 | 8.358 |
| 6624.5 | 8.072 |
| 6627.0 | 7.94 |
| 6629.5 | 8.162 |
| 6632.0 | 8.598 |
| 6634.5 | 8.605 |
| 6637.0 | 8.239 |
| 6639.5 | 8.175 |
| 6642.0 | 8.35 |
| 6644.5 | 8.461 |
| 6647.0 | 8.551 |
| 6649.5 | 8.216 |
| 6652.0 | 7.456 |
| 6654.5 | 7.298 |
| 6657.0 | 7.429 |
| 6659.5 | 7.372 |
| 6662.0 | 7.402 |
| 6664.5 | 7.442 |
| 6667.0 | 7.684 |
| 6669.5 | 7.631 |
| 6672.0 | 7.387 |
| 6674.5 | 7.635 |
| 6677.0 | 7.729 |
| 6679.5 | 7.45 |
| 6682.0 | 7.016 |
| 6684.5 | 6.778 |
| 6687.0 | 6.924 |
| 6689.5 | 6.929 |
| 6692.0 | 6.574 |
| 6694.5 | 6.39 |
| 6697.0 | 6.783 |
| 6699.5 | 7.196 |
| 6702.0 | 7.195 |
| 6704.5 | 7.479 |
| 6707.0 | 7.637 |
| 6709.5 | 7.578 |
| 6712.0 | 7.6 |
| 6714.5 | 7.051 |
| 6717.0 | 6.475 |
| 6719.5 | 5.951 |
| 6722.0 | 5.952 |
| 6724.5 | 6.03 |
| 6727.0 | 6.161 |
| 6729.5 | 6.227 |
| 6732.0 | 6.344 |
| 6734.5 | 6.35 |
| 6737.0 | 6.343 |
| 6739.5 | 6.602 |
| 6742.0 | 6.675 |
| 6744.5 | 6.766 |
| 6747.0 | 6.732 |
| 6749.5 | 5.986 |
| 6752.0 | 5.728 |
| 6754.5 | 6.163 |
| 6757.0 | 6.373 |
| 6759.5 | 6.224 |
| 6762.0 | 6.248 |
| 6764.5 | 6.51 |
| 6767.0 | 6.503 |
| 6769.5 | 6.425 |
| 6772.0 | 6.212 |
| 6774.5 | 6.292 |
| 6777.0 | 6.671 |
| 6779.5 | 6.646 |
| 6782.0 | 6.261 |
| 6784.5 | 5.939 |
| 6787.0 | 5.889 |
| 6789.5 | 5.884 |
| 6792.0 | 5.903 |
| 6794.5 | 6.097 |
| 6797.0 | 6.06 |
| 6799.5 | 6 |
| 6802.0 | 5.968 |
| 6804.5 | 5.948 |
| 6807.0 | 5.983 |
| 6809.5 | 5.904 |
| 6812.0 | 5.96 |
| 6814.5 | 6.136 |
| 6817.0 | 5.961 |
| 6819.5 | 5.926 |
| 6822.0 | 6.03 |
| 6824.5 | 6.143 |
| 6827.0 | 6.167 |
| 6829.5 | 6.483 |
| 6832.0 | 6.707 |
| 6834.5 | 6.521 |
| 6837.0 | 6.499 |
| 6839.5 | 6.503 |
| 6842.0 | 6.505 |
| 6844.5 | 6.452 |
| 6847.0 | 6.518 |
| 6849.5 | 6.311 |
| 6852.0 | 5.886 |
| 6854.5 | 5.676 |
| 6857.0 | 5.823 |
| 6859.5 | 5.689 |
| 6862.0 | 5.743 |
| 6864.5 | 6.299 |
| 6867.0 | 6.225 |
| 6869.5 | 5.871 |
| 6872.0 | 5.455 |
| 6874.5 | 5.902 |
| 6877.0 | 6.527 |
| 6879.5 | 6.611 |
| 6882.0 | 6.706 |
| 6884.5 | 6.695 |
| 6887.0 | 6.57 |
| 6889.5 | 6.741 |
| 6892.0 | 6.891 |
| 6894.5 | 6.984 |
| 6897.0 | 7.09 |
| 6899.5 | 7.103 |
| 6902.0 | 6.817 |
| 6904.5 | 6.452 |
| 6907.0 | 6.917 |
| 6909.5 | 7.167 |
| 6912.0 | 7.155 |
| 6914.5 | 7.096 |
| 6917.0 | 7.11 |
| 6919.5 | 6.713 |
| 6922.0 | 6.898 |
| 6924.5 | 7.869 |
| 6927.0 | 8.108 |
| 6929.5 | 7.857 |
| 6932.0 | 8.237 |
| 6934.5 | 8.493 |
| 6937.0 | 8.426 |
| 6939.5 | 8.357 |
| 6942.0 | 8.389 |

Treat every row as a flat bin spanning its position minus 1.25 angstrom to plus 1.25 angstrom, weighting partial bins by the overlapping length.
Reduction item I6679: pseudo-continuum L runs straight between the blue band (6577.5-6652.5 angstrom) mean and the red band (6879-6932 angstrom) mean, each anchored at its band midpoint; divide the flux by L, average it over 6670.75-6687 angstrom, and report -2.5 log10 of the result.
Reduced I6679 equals 0.15 mag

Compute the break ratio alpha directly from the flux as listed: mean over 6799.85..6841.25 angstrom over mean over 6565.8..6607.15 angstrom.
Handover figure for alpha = 0.7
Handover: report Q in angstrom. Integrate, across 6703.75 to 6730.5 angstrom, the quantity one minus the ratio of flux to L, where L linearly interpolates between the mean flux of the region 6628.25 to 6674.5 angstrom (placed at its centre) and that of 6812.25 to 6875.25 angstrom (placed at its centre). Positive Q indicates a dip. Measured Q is 2.11 angstrom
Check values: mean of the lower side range 7.91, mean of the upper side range 6.14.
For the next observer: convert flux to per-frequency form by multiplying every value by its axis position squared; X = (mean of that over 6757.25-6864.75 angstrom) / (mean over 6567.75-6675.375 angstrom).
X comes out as 0.8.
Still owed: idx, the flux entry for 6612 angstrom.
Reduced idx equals 8.895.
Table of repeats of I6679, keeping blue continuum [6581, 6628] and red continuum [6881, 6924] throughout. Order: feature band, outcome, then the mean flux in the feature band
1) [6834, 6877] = 0.18 mag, 6.12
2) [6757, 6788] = 0.23 mag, 6.32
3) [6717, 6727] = 0.32 mag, 6.06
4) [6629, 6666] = 0.09 mag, 7.98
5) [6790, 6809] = 0.26 mag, 5.99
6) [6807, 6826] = 0.24 mag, 6.01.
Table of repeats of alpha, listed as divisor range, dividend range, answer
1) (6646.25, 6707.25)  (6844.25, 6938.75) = 0.92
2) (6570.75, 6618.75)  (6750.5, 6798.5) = 0.69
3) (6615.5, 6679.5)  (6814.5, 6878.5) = 0.77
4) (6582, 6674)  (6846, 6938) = 0.80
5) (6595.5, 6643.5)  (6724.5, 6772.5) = 0.73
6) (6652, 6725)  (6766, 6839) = 0.87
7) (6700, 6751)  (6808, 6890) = 0.93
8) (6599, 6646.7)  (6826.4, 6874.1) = 0.71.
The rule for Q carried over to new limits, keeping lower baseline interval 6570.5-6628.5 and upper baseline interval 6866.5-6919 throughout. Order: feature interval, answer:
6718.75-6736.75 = 4.03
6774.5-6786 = 1.80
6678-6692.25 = 2.21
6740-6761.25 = 3.91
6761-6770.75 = 1.56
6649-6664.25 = 1.80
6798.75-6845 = 6.53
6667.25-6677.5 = 0.95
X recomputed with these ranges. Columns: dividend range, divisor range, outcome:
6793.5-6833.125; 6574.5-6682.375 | 0.77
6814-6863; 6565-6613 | 0.73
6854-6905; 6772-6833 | 1.07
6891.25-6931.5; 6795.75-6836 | 1.20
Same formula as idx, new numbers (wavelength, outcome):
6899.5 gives 7.103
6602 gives 9.217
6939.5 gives 8.357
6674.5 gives 7.635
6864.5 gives 6.299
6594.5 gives 8.989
